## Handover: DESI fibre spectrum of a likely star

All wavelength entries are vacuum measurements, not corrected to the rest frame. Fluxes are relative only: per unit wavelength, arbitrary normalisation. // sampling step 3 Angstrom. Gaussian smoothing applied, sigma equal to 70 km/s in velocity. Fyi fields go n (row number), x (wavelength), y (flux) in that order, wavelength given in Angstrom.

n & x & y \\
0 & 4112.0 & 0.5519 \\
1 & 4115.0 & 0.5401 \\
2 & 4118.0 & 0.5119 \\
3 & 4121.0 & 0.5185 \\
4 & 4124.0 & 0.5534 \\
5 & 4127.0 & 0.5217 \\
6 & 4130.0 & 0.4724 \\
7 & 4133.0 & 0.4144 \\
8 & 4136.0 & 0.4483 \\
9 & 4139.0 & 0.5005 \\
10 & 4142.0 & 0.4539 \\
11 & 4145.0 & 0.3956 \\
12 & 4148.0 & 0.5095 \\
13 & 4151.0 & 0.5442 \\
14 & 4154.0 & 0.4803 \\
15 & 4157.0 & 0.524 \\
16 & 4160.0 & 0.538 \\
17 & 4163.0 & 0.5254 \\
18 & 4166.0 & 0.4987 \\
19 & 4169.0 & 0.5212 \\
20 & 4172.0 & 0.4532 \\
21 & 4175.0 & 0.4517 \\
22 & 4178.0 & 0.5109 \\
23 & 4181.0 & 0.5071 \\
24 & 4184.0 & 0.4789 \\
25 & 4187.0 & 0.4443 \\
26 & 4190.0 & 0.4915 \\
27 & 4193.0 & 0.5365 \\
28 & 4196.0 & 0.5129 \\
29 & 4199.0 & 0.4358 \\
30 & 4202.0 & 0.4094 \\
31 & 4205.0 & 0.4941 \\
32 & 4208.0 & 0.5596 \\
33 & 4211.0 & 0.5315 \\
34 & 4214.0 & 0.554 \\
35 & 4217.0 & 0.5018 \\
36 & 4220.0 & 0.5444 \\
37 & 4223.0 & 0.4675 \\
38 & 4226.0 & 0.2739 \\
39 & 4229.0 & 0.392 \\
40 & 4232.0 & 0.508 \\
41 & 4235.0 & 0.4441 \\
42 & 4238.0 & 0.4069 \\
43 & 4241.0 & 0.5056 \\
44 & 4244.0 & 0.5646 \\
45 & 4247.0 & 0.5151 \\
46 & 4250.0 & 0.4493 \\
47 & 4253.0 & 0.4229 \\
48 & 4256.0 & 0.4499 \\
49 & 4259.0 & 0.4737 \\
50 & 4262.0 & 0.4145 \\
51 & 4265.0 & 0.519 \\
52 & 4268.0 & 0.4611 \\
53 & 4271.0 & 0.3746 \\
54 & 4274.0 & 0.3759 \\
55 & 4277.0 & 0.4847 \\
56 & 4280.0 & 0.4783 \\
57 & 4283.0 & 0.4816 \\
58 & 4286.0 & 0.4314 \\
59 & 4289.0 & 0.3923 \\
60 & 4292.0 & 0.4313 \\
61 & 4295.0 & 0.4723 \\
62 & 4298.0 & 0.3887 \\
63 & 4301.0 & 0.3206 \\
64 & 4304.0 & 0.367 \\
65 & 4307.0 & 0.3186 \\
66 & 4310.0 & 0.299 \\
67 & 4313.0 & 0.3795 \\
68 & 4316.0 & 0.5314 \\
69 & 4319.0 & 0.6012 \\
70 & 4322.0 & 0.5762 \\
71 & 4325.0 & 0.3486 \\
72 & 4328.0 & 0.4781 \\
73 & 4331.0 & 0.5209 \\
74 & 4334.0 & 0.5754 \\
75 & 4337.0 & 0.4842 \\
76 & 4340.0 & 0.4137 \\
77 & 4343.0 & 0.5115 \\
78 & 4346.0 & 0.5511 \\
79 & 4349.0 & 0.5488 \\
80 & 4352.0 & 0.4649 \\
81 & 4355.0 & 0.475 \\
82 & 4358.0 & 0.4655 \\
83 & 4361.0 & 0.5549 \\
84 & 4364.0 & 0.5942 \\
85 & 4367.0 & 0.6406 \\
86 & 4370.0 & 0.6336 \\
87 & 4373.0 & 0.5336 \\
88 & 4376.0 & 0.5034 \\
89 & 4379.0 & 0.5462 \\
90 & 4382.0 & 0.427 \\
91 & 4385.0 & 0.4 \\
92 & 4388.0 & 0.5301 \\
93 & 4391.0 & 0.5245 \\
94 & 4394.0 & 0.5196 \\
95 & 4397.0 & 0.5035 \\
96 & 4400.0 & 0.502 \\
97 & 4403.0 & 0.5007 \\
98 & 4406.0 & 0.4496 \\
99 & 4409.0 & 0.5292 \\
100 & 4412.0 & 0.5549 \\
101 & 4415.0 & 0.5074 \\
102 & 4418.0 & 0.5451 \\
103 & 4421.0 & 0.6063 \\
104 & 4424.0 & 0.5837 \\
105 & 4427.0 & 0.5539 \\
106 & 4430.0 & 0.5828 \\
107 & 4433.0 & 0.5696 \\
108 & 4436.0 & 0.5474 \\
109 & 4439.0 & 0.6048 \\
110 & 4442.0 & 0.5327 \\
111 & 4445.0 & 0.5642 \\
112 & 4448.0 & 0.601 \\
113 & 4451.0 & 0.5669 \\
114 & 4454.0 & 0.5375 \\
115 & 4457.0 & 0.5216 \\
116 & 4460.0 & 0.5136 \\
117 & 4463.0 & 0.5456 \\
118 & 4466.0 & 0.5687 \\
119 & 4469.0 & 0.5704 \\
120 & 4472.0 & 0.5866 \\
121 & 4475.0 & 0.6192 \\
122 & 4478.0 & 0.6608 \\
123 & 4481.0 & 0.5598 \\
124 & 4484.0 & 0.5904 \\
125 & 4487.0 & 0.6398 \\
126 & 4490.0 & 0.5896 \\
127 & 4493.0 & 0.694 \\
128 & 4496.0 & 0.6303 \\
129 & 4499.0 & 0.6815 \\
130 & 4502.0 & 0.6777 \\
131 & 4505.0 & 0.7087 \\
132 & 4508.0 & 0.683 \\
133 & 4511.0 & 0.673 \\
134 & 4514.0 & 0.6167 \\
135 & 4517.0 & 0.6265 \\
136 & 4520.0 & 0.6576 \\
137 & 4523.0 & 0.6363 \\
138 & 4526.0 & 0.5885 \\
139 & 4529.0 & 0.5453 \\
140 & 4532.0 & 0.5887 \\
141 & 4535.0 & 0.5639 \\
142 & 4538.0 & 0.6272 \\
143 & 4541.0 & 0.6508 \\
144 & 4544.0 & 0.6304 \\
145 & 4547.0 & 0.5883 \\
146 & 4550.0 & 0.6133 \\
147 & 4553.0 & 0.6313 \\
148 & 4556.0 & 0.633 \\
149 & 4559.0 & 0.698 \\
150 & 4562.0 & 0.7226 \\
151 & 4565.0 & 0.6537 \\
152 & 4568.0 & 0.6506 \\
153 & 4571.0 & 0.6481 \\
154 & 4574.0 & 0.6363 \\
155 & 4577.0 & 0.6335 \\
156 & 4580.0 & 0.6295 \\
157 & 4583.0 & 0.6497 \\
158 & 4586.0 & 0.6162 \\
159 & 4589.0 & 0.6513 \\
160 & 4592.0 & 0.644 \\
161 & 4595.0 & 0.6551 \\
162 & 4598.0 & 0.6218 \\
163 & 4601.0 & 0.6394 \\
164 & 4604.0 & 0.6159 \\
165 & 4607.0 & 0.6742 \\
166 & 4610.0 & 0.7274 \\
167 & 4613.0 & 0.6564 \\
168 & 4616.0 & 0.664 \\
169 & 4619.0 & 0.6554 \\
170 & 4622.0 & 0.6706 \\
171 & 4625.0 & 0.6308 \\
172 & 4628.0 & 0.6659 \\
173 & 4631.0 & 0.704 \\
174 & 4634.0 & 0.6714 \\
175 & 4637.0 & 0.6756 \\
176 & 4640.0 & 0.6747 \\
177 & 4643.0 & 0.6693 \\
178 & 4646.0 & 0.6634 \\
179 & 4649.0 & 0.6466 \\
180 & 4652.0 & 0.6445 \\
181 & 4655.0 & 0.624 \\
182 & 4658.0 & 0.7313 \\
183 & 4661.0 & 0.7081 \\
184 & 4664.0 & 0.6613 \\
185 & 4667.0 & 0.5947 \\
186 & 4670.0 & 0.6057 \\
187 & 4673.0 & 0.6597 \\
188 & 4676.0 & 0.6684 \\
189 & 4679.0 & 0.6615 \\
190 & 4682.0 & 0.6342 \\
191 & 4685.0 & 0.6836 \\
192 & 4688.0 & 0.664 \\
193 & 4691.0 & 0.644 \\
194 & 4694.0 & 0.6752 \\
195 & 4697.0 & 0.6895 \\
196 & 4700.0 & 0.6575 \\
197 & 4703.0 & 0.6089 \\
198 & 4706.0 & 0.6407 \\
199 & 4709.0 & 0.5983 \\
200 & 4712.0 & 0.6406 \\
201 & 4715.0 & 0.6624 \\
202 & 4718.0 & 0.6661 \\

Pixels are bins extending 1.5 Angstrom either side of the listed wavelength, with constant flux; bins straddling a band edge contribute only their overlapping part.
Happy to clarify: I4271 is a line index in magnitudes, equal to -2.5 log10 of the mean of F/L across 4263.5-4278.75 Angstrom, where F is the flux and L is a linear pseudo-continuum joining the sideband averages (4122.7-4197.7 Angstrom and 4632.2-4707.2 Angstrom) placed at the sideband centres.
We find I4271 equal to 0.19 mag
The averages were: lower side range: 0.491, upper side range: 0.659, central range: 0.444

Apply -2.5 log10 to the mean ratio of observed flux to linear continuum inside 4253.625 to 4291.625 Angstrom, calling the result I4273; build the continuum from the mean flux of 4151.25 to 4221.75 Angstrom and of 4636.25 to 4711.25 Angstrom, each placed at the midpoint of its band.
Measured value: 0.19 mag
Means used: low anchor 0.501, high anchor 0.655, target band 0.444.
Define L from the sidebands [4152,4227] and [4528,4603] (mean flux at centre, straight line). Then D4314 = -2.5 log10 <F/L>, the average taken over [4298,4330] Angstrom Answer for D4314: 0.27 mag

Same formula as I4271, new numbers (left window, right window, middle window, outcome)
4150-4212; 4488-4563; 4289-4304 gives 0.338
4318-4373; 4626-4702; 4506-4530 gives -0.058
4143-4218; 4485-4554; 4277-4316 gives 0.316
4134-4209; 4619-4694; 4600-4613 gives -0.035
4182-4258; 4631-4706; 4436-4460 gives 0.023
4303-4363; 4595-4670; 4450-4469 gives 0.019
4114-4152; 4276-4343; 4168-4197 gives -0.028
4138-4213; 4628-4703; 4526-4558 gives 0.021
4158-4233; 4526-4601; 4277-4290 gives 0.152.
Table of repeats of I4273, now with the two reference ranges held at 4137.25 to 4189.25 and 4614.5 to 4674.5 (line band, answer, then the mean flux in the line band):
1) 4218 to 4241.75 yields 0.16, 0.442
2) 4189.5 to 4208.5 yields 0.03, 0.488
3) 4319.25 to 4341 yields 0.12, 0.494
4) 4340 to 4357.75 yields 0.12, 0.499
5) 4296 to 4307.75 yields 0.45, 0.356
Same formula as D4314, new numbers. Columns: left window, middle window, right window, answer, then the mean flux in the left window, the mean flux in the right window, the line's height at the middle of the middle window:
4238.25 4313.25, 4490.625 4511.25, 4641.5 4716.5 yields -0.211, 0.431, 0.653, 0.555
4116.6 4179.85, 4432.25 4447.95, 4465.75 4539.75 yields 0.064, 0.493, 0.624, 0.601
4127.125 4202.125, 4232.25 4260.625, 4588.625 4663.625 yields 0.098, 0.484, 0.664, 0.516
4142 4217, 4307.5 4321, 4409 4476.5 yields 0.184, 0.495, 0.562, 0.53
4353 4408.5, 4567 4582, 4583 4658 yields -0.015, 0.517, 0.658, 0.631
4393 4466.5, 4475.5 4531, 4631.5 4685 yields -0.097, 0.544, 0.66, 0.582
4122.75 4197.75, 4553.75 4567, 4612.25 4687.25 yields -0.072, 0.491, 0.661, 0.63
